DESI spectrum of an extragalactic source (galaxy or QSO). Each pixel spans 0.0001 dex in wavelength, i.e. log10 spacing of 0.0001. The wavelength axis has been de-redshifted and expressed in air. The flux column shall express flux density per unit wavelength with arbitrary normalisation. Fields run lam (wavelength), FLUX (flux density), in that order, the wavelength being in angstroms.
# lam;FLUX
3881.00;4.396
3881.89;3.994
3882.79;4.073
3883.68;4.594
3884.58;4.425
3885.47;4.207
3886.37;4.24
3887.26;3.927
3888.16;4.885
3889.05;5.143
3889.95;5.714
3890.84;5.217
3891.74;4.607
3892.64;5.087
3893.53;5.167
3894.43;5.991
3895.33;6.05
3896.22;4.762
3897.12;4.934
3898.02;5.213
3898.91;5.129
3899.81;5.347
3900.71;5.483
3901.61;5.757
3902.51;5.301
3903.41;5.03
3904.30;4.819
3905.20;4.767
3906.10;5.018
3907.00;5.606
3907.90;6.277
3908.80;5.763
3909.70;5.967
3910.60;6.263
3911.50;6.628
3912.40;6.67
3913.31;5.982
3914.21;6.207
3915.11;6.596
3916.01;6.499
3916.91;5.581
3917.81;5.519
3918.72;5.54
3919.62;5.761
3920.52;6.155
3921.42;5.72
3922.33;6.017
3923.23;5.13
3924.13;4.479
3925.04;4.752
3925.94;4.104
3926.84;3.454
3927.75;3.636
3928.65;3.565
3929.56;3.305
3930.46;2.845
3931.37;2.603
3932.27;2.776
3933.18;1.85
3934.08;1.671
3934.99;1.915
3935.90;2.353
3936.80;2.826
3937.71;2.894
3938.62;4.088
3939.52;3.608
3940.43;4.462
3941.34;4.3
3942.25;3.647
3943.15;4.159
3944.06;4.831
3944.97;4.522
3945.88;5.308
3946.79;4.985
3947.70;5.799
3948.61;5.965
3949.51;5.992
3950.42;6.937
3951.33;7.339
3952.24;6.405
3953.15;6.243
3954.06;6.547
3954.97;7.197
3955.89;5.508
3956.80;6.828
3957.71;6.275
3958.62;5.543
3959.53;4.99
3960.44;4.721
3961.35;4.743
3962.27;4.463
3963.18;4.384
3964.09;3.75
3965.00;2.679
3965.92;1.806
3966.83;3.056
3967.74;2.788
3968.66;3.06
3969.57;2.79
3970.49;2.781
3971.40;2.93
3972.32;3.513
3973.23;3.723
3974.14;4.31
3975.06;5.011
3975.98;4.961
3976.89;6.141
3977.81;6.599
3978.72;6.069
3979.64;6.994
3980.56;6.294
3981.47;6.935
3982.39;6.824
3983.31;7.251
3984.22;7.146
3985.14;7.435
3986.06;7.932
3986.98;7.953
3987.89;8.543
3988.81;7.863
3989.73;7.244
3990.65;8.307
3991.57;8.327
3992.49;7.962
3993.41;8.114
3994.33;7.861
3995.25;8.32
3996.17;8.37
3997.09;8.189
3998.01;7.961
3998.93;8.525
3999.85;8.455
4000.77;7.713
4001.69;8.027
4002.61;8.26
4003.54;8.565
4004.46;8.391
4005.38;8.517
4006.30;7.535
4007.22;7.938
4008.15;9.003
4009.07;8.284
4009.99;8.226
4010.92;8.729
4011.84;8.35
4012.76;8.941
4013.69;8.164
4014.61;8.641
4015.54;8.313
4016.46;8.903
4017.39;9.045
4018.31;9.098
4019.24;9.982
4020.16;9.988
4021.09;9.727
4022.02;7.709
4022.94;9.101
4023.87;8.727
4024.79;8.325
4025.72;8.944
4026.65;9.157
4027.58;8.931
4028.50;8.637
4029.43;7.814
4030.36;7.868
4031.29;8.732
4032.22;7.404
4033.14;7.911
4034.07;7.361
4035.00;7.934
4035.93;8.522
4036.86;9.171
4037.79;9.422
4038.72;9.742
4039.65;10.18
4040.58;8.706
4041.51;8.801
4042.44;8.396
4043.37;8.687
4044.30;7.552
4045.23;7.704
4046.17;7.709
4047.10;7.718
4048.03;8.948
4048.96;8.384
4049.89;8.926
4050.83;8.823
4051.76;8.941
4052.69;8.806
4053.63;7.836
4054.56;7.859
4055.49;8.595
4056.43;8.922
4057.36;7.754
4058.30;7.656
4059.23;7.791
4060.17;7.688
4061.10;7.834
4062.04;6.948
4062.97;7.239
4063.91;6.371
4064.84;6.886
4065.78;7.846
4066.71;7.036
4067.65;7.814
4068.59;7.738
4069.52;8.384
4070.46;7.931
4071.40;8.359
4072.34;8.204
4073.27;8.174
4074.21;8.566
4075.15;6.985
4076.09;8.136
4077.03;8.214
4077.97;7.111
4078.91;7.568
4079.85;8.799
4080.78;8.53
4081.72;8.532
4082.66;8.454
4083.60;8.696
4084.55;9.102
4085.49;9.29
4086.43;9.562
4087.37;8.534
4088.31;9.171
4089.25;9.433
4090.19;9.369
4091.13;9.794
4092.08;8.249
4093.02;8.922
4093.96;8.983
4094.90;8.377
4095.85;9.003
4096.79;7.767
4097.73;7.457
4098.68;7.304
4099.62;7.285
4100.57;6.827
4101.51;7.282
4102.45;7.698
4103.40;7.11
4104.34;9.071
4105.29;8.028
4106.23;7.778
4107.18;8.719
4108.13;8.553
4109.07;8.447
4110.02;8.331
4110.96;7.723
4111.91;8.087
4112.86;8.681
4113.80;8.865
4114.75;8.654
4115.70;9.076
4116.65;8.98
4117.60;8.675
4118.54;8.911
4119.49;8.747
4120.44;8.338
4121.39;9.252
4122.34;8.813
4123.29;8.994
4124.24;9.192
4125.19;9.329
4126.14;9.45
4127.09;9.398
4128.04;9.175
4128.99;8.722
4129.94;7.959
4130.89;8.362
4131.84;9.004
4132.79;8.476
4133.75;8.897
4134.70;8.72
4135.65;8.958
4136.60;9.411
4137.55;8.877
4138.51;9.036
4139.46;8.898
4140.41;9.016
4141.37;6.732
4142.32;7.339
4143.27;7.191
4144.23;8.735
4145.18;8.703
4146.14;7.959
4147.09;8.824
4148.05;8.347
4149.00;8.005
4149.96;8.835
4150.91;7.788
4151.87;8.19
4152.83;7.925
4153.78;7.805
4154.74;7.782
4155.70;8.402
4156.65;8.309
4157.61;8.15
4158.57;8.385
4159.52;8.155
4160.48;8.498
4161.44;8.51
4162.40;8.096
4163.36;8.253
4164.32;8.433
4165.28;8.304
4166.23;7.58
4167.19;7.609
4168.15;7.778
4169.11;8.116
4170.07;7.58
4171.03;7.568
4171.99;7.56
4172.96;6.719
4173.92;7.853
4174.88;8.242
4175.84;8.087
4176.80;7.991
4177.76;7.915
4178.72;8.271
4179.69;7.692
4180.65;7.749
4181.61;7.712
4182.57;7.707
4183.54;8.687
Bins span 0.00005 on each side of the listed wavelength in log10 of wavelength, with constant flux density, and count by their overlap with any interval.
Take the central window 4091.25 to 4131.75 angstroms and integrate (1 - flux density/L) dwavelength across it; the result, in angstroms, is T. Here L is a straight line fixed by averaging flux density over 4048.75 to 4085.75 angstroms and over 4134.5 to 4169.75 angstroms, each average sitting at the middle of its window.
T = -1.5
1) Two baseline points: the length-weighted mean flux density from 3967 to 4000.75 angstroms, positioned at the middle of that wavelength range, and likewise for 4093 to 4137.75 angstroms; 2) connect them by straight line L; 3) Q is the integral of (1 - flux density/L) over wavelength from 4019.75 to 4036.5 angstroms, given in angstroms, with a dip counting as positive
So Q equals -3.1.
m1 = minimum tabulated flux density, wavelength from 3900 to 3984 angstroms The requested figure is 1.671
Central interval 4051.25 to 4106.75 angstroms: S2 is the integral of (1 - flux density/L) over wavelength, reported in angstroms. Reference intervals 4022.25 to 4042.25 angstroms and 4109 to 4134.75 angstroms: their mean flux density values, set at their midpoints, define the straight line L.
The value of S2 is 3.62 angstroms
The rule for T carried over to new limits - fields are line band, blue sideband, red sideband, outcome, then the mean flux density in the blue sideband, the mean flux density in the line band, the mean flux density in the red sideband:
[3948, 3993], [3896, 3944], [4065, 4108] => 0.6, 4.69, 5.7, 8.24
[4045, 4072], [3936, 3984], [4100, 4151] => -3.5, 4.91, 7.95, 8.5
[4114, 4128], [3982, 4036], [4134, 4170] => -1.2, 8.31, 8.99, 8.26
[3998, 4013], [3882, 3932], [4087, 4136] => -3.4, 5.1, 8.32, 8.56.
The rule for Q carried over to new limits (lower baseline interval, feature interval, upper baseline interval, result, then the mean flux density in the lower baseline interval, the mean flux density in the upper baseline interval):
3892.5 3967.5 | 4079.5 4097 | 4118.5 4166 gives -3.01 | 4.91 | 8.5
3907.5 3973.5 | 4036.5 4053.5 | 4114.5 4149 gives -4.53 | 4.66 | 8.69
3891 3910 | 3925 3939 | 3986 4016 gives 7.29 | 5.33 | 8.23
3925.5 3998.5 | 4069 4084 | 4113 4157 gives -1.43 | 5.23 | 8.59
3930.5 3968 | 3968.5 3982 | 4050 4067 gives 1.12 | 4.45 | 7.85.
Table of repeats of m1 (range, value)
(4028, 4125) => 6.371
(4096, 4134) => 6.827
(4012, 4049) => 7.361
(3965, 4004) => 1.806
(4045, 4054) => 7.704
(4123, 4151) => 6.732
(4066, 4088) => 6.985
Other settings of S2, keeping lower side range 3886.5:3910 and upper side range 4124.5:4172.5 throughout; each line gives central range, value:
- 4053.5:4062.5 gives -0.83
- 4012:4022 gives -3.39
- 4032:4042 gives -2.46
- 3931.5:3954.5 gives 5.52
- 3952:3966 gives 1.85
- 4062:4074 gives -0.49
